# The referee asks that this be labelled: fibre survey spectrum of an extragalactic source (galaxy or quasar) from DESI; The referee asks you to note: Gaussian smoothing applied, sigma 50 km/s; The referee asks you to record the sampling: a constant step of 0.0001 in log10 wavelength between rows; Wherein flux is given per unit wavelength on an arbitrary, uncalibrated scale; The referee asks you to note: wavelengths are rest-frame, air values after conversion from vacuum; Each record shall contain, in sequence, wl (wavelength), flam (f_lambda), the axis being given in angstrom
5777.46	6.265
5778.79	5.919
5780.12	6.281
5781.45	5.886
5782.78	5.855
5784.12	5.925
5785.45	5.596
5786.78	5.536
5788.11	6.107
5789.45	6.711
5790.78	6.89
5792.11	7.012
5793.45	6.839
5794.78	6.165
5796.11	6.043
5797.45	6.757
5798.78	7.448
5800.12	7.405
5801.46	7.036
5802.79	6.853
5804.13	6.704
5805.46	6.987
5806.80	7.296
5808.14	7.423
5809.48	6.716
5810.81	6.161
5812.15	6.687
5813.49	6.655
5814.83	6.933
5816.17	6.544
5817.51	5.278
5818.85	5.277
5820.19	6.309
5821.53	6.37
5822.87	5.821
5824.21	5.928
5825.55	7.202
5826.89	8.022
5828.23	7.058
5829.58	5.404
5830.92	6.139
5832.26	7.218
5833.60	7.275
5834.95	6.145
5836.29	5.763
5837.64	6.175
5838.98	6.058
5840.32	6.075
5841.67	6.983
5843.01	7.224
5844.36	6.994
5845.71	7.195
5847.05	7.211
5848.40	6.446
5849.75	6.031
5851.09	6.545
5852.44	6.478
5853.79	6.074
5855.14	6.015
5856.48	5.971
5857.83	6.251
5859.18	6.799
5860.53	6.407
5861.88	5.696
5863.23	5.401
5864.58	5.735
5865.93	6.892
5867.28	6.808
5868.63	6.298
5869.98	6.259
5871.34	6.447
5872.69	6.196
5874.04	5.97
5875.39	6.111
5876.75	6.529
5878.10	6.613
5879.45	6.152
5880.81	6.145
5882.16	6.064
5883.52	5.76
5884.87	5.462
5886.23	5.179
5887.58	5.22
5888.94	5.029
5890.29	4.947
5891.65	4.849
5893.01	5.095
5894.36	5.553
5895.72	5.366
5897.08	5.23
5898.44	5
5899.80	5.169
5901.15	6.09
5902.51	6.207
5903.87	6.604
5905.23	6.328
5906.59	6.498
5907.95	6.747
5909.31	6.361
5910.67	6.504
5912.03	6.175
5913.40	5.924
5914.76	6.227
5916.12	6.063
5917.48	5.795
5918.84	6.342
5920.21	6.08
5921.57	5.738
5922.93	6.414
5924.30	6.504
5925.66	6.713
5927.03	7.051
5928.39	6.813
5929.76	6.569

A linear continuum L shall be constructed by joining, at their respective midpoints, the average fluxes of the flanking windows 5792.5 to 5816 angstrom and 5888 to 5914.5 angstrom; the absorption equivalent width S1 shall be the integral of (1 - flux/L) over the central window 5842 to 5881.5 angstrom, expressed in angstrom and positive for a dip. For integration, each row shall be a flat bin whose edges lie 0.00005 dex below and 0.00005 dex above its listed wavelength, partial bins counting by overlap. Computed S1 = -1.1 angstrom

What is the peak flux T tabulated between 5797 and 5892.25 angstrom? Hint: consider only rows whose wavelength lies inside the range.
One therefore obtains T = 8.022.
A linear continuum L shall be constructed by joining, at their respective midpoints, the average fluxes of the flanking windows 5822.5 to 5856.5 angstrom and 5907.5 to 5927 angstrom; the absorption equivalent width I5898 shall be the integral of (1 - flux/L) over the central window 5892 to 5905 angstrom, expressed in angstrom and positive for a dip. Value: 1.5 angstrom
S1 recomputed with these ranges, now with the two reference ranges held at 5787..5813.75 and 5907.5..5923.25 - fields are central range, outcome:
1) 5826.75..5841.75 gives 0.3 angstrom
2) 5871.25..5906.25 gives 3.2 angstrom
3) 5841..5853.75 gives -0.4 angstrom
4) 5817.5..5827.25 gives 0.5 angstrom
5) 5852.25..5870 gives 0.7 angstrom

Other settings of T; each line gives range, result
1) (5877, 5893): 6.613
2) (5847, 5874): 7.211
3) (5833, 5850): 7.275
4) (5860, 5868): 6.892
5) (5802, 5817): 7.423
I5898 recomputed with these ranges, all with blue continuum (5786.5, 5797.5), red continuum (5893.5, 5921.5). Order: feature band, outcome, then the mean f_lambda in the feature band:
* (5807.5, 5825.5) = 0.07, 6.34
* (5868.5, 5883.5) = -0.25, 6.23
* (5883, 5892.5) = 1.39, 5.2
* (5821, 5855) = -1.43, 6.55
